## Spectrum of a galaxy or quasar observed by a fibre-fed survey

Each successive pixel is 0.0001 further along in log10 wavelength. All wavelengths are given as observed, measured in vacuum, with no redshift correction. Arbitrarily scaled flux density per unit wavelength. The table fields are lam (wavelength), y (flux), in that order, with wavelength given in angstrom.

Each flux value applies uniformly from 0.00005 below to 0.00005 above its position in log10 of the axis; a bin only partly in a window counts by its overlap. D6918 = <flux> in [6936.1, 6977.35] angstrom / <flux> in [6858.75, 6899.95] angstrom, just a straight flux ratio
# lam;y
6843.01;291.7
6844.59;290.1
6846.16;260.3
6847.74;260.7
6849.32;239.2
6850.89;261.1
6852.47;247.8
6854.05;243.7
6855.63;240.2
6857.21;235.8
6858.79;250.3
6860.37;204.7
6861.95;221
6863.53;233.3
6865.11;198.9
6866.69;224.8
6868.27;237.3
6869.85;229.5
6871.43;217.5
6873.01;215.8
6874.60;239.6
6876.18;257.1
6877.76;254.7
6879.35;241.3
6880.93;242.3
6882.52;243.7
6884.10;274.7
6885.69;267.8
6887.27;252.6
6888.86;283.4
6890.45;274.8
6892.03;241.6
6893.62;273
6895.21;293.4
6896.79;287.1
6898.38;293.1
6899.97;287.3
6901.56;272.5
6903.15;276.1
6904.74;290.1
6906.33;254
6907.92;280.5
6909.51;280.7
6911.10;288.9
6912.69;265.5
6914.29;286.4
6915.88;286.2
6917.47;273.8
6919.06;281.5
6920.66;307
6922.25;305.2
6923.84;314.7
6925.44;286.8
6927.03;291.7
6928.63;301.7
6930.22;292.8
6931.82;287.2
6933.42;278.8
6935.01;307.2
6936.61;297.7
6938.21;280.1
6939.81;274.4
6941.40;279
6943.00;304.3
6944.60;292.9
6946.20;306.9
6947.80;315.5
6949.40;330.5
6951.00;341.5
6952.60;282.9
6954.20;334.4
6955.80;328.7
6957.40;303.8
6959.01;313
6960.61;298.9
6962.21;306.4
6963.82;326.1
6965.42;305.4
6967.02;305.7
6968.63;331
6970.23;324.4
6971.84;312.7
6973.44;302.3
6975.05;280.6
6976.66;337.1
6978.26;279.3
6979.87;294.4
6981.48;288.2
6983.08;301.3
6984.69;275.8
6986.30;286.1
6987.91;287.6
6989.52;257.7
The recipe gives 1.24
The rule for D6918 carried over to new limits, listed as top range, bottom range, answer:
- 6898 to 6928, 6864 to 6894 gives 1.16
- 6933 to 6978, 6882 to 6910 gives 1.12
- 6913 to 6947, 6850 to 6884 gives 1.24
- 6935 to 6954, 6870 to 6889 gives 1.22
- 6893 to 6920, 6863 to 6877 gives 1.23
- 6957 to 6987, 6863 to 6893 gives 1.25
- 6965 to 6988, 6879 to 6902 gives 1.12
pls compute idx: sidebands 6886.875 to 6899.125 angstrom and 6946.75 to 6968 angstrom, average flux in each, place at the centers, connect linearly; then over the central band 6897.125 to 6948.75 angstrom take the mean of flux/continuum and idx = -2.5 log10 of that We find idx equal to 0.02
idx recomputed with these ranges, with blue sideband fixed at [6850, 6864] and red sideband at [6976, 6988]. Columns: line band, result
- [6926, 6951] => -0.09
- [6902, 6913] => -0.07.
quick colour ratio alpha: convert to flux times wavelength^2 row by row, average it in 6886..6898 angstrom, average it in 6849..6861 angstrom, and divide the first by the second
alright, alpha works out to 1.15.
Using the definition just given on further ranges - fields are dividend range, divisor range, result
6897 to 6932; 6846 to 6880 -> 1.23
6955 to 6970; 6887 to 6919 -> 1.15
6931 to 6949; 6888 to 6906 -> 1.07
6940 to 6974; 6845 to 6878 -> 1.35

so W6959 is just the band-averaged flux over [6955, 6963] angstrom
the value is 310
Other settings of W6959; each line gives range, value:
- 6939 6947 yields 292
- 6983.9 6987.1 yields 281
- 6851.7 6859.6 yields 243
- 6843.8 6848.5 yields 270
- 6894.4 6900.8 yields 290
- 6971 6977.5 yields 308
